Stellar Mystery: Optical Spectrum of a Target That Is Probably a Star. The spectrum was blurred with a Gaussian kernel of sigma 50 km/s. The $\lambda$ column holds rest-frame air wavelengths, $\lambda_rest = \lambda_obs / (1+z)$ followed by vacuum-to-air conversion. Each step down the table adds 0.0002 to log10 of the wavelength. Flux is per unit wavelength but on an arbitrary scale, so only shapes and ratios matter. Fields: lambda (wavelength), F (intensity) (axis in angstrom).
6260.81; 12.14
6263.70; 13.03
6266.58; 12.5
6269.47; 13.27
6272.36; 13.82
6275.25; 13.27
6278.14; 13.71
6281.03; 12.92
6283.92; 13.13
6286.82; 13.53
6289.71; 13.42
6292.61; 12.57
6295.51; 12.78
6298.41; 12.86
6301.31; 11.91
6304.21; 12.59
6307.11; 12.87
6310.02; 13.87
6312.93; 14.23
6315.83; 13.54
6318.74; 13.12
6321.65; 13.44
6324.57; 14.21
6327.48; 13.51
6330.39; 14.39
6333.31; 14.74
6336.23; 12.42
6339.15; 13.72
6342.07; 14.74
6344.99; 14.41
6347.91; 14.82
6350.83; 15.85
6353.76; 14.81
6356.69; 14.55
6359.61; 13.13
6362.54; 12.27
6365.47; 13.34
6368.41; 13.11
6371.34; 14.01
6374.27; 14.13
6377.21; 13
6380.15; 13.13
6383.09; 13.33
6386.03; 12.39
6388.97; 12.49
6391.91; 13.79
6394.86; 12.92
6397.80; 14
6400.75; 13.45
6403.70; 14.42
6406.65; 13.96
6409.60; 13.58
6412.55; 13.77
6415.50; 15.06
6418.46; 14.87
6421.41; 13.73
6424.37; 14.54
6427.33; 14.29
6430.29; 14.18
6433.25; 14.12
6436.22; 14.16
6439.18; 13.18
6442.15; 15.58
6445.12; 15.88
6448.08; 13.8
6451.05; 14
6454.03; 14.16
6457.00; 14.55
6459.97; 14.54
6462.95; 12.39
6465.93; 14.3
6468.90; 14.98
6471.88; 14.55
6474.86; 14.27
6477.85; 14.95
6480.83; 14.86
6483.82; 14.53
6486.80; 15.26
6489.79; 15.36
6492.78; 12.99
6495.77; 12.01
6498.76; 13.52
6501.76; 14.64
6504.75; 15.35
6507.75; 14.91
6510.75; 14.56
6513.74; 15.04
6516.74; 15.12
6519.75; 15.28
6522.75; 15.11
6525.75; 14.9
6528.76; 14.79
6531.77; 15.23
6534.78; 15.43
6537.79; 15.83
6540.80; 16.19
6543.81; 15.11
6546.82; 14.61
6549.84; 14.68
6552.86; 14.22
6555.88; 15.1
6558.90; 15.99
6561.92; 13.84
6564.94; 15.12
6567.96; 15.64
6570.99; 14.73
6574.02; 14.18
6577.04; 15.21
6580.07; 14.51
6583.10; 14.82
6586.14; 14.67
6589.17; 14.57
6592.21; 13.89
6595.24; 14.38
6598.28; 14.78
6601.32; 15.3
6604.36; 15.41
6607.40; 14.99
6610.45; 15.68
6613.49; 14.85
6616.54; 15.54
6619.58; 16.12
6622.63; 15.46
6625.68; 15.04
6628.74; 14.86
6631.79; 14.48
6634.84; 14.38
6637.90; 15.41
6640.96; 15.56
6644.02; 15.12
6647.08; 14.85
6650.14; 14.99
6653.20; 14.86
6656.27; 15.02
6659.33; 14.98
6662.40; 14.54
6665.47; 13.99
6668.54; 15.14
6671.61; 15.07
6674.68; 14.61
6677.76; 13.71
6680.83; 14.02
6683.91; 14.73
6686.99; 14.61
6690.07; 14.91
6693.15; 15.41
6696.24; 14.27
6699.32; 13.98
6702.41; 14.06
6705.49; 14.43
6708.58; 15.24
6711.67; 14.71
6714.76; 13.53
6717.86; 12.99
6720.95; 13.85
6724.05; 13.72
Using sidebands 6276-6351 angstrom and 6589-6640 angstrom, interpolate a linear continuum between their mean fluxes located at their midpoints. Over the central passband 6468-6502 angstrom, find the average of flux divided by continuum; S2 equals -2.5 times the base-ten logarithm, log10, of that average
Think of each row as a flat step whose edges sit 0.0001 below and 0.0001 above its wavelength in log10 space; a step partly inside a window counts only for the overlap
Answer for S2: 0.007 mag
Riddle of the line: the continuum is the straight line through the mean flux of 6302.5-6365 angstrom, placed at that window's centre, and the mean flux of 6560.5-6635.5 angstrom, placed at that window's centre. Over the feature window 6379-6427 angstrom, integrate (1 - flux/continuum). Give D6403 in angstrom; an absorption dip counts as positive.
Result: 1.4 angstrom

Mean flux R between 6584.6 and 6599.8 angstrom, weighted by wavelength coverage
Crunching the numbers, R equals 14.5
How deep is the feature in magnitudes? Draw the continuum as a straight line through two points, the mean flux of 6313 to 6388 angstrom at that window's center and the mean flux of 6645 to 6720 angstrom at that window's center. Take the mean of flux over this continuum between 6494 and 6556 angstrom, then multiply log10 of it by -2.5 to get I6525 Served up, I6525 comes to -0.05 mag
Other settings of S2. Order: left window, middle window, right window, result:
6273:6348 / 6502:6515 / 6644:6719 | -0.067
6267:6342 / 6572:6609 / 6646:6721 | -0.037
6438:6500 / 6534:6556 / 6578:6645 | -0.035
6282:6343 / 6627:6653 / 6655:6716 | -0.040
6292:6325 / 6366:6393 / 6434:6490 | 0.040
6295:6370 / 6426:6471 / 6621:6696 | -0.015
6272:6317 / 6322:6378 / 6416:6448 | -0.021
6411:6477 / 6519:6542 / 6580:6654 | -0.049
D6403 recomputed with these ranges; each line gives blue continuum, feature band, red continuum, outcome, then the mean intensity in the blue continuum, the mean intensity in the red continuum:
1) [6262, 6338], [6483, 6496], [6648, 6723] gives -0.3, 13.3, 14.5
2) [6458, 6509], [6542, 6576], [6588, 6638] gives -0.3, 14.3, 15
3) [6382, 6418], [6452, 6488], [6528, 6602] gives -0.6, 13.6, 14.9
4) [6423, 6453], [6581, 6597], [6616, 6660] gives 0.5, 14.4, 15.1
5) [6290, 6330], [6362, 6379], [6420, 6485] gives 0.4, 13.2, 14.3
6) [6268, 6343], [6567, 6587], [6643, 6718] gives -0.8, 13.4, 14.6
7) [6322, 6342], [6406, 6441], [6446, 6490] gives 0.3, 13.9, 14.4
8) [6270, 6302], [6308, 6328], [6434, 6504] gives -0.6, 13.1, 14.3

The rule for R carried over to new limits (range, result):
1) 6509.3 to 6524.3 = 15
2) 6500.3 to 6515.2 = 14.9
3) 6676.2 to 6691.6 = 14.4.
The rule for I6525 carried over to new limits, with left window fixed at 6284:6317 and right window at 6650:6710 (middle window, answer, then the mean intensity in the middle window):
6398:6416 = -0.04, 14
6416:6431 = -0.06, 14.4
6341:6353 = -0.13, 15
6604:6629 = -0.07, 15.3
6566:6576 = -0.05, 14.9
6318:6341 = -0.04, 13.7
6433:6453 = -0.06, 14.4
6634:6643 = -0.05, 15.2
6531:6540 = -0.11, 15.6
